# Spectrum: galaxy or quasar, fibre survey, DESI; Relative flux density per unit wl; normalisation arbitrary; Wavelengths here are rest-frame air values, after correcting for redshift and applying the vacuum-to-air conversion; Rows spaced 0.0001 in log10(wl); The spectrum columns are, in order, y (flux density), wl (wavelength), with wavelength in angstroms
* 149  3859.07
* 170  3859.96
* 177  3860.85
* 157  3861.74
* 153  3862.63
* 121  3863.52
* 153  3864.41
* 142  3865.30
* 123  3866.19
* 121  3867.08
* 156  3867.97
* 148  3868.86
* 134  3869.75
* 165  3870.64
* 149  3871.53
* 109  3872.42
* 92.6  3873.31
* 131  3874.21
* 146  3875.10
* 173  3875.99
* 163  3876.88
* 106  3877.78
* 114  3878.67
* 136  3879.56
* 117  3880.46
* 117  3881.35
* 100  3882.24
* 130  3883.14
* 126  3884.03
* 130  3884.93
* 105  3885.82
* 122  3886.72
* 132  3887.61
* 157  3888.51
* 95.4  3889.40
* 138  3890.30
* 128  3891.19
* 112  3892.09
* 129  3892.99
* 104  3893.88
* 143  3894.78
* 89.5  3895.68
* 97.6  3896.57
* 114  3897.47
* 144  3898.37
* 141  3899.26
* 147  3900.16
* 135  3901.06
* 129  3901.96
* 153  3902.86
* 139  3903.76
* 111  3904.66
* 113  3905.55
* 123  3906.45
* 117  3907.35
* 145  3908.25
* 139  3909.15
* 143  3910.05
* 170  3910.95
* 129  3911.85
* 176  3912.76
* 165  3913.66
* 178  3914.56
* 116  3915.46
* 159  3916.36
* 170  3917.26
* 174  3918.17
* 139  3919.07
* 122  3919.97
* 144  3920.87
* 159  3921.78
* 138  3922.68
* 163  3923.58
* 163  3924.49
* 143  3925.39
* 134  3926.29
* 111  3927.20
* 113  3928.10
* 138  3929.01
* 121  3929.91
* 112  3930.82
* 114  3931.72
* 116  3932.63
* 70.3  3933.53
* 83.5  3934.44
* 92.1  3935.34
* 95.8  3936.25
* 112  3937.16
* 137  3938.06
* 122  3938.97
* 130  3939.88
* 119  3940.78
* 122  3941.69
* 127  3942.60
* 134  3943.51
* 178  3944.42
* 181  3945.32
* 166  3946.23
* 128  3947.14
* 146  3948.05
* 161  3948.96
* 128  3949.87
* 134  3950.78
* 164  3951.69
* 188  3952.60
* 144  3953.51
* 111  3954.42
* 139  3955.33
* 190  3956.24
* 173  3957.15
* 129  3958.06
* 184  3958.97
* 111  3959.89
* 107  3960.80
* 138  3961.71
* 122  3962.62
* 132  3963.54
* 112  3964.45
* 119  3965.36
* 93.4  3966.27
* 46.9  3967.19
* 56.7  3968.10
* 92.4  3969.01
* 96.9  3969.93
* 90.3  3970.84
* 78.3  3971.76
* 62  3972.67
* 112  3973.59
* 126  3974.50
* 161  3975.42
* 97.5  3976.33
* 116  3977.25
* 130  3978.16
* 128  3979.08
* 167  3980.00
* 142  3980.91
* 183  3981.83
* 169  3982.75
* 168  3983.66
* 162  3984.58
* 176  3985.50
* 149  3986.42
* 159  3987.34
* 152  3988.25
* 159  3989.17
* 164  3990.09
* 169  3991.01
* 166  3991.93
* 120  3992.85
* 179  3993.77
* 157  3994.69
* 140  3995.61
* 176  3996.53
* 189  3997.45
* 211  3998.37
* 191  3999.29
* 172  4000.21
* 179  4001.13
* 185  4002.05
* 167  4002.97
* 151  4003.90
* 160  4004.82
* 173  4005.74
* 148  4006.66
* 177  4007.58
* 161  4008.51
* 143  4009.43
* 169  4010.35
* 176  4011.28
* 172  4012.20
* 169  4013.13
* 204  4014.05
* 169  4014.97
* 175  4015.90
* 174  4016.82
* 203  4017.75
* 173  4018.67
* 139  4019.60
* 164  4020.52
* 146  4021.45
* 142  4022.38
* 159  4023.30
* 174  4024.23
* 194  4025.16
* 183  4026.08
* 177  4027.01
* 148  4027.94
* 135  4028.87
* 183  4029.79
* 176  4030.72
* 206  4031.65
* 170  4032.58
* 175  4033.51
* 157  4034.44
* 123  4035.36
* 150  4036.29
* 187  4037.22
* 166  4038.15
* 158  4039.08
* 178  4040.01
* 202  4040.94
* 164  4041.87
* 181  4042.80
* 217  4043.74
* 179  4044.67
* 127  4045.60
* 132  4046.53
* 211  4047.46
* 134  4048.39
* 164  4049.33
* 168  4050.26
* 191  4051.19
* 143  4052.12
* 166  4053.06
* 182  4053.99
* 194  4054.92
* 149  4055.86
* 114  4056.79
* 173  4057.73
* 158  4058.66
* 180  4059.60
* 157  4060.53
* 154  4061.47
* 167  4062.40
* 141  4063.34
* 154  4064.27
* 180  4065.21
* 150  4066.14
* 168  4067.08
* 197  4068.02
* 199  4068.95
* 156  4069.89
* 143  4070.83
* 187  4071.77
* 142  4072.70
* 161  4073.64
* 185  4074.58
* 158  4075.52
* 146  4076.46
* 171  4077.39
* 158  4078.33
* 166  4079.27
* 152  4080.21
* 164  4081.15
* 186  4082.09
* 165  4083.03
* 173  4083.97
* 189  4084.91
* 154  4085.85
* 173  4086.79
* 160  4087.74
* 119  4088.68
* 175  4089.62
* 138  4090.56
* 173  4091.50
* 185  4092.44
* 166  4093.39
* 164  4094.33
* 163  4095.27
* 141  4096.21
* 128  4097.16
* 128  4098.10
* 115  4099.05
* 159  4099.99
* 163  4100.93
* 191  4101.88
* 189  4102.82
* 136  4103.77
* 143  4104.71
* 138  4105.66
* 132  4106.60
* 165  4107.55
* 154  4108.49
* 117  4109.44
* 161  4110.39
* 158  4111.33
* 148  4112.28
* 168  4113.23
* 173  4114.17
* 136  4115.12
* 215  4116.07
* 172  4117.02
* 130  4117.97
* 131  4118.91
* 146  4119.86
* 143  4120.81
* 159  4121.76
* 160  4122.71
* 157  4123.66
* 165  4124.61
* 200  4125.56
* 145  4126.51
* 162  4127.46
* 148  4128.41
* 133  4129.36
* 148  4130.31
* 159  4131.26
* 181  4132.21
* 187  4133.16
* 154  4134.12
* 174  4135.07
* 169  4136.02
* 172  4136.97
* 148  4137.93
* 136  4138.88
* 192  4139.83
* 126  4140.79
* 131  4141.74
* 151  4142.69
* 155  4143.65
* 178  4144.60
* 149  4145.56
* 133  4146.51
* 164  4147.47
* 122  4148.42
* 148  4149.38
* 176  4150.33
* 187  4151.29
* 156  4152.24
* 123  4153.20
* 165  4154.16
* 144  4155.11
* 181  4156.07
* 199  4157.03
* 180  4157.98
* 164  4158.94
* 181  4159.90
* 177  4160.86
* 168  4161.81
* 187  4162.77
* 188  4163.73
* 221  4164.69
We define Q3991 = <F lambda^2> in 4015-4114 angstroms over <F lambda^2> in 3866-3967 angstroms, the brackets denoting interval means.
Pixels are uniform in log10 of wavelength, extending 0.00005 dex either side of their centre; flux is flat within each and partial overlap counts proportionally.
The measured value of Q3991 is 1.32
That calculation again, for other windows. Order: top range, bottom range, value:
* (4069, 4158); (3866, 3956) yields 1.31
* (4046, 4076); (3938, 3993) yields 1.27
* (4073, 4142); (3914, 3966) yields 1.26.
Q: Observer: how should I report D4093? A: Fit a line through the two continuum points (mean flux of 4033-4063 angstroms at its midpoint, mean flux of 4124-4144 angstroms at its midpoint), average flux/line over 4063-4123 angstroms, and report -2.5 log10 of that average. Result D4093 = 0.022 mag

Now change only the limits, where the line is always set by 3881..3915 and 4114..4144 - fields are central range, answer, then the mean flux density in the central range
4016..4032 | -0.16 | 169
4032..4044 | -0.16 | 171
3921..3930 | -0.04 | 139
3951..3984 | 0.10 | 127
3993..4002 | -0.23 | 176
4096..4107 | 0.05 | 147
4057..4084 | -0.09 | 165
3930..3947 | 0.11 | 123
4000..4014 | -0.17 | 168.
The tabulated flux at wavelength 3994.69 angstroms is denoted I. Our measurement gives 157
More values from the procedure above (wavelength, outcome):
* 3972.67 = 62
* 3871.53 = 149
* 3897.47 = 114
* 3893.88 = 104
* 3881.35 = 117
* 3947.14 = 128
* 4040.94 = 202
